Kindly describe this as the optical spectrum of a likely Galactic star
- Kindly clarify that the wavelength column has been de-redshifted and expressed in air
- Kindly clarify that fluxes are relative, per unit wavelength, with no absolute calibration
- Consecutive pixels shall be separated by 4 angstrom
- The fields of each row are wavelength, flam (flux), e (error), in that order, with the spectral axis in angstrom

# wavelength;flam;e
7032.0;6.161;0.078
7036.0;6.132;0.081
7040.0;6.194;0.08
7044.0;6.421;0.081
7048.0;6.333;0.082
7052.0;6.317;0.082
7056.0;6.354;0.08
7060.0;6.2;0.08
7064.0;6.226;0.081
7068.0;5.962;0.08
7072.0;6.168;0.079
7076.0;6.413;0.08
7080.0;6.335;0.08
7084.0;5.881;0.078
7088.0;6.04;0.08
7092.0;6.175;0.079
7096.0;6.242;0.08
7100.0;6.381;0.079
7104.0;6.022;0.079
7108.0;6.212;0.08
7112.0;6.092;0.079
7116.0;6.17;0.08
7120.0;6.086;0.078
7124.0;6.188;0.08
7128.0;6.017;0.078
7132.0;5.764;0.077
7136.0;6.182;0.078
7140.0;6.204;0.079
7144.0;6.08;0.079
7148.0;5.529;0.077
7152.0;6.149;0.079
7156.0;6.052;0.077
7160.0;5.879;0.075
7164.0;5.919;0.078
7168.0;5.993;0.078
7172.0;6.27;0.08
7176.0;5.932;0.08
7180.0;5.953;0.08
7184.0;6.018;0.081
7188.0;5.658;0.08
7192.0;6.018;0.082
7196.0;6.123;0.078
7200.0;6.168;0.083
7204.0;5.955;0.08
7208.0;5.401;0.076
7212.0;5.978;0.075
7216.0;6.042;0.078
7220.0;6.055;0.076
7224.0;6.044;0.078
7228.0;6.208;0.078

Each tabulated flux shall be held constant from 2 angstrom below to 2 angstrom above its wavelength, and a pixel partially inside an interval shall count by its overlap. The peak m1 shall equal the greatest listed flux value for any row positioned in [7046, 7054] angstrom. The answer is 6.333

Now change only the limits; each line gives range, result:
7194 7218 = 6.168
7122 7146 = 6.204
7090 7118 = 6.381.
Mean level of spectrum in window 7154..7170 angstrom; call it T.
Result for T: 5.96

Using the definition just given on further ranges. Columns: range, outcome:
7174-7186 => 5.97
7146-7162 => 5.9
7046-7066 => 6.29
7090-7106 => 6.21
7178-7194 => 5.91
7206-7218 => 5.81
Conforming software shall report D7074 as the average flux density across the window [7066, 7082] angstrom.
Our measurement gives 6.22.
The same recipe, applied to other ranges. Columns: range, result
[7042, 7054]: 6.36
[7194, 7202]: 6.15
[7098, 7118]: 6.18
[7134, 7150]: 6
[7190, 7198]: 6.07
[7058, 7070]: 6.13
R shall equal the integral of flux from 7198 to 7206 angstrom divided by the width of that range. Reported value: 6.06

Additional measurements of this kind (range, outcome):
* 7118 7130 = 6.1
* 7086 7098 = 6.15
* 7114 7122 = 6.13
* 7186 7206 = 5.98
